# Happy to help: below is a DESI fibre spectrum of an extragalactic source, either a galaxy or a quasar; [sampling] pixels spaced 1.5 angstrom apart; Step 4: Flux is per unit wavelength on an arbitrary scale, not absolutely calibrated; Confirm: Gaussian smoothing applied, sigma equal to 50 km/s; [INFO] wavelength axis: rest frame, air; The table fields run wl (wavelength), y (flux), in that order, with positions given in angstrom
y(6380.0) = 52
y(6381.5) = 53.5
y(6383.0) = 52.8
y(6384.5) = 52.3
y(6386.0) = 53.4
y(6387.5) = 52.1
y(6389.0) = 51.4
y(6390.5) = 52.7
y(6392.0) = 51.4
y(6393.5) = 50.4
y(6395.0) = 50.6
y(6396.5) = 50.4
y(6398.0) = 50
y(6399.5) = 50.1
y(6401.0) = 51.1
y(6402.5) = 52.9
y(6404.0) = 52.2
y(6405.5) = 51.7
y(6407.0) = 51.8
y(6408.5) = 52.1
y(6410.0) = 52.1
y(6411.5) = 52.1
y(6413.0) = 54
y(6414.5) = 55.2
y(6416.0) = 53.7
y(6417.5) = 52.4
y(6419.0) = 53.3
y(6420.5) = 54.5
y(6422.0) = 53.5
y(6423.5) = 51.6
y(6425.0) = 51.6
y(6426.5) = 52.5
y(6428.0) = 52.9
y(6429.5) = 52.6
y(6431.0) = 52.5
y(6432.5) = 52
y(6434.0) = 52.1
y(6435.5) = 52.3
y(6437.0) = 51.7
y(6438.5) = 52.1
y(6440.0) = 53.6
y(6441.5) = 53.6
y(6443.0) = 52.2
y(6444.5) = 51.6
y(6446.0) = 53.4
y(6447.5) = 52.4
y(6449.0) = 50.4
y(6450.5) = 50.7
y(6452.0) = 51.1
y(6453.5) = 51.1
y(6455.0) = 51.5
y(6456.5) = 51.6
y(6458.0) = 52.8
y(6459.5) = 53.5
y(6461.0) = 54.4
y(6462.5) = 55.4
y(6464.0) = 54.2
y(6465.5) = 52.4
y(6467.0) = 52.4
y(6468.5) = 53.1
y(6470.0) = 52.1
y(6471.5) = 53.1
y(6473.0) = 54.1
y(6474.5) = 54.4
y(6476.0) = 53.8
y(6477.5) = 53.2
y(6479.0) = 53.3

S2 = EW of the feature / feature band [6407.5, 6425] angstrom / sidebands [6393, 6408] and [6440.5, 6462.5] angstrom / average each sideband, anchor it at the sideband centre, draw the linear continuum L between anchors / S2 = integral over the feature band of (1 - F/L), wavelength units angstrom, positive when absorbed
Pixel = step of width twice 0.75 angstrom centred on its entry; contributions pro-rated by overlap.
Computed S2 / -0.5 angstrom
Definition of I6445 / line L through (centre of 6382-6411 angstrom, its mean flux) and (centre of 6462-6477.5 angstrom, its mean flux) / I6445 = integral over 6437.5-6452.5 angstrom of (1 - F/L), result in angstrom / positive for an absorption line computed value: 0.2 angstrom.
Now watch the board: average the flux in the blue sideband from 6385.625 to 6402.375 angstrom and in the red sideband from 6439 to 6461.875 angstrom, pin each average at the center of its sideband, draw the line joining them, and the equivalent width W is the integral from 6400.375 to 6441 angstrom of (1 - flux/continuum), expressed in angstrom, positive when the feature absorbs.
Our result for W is -0.7 angstrom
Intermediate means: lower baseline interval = 51.2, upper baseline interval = 52.3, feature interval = 52.6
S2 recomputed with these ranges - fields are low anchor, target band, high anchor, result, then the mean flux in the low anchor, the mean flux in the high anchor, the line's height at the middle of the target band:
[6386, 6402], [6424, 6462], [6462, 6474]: 0.2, 51.2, 53.3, 52.6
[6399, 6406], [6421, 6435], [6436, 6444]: 0.0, 51.6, 52.6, 52.3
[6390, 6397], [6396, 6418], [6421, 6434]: -0.2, 51.1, 52.4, 51.6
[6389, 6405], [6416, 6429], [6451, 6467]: -0.3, 51.2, 52.7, 51.8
